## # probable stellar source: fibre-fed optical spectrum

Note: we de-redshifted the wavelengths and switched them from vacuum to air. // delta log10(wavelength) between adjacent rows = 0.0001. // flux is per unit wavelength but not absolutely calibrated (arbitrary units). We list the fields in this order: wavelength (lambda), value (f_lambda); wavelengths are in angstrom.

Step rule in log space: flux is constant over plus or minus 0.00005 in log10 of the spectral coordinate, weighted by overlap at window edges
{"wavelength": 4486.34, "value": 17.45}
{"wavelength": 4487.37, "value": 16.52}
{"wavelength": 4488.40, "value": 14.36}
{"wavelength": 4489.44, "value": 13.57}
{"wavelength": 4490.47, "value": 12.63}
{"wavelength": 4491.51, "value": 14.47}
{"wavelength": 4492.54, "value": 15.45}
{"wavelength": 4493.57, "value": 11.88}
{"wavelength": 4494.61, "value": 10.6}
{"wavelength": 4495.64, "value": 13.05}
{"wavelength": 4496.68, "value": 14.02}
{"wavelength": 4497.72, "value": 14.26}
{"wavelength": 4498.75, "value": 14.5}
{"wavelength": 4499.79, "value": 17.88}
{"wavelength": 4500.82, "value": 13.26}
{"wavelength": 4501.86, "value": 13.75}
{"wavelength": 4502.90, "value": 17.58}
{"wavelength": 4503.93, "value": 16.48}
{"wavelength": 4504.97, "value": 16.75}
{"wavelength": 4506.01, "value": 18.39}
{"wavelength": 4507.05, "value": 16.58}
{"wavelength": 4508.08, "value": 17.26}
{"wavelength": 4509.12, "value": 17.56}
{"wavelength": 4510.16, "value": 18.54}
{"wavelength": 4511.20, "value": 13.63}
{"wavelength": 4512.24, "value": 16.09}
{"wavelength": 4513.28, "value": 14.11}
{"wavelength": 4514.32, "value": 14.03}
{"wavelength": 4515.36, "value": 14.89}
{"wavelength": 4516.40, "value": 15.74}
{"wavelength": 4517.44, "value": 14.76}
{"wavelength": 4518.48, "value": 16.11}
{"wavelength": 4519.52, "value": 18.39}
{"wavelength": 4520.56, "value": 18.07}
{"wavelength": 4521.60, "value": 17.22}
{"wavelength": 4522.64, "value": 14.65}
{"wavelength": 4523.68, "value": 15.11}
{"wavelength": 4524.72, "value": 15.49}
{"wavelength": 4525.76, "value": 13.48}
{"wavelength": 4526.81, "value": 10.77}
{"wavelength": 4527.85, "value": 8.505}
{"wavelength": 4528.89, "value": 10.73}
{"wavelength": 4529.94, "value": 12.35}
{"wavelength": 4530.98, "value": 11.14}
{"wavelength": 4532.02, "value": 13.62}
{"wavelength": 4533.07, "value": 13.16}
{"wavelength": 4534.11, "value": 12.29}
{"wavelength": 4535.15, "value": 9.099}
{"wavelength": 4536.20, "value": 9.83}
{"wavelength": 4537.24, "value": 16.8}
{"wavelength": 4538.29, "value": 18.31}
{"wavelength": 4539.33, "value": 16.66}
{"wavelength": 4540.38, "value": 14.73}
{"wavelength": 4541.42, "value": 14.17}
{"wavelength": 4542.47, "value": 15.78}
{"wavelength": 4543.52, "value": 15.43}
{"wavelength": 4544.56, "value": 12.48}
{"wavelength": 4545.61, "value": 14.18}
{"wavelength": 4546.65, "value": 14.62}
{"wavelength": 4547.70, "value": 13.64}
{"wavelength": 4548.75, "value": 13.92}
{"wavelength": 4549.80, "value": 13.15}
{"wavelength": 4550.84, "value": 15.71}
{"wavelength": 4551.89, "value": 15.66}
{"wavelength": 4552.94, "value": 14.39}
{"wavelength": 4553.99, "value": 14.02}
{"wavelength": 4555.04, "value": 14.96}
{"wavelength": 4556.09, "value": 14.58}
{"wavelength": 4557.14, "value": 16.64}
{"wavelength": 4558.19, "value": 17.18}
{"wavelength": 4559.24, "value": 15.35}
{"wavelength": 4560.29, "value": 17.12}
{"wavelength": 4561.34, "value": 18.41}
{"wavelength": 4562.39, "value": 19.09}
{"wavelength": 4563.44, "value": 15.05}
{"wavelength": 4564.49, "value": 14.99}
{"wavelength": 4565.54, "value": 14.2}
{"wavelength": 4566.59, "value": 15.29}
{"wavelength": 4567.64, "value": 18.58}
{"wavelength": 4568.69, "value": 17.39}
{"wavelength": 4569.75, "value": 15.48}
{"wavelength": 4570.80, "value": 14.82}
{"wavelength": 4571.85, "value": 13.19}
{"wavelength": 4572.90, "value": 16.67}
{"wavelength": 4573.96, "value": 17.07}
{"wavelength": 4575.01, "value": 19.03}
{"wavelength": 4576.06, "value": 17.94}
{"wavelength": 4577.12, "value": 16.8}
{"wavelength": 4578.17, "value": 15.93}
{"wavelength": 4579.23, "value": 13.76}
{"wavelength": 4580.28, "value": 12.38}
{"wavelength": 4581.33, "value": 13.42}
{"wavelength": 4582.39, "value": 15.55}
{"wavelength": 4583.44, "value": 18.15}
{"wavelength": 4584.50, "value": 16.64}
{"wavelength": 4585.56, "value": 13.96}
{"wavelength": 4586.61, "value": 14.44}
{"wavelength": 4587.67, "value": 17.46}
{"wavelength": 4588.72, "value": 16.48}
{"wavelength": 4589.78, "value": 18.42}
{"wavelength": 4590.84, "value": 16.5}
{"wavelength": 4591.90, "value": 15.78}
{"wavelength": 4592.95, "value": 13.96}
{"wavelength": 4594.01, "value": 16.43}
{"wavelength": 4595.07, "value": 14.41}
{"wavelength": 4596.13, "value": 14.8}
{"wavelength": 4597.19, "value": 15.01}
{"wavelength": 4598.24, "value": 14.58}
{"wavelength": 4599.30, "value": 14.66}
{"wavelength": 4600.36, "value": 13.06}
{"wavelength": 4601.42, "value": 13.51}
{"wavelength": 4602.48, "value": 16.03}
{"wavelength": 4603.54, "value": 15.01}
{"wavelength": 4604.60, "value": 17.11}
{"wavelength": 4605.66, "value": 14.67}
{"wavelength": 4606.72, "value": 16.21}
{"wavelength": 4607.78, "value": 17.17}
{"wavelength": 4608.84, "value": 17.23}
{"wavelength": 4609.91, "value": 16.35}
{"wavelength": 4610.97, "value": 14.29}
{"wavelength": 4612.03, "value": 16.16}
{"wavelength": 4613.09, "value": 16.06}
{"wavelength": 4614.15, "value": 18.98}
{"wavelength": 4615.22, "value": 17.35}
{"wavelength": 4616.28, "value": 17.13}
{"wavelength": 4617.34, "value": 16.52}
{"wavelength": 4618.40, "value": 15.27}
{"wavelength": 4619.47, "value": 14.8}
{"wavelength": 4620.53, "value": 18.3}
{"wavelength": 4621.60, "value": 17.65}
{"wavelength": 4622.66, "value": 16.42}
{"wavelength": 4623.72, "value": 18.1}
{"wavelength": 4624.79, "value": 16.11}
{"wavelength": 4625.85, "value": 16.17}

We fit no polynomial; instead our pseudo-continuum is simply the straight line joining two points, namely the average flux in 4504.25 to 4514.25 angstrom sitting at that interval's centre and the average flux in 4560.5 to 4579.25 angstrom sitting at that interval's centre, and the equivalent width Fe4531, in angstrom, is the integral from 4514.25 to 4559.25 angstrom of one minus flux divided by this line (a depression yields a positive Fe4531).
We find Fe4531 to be 5.64 angstrom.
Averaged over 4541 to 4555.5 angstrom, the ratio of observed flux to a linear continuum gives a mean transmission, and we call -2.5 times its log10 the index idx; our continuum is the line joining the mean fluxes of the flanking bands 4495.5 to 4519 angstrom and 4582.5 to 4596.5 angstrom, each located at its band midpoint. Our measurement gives 0.10 mag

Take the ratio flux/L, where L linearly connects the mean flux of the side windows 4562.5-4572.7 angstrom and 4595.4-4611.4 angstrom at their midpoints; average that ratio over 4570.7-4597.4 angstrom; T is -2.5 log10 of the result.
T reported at -0.02 mag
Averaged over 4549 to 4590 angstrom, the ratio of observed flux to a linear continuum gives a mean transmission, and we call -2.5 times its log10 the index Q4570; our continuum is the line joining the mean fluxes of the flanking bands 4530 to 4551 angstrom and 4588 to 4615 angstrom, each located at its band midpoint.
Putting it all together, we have -0.08 mag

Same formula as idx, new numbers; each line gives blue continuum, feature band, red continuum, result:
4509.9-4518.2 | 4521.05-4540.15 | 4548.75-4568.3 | 0.16 mag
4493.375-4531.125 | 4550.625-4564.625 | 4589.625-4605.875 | -0.07 mag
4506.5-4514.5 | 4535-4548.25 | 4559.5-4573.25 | 0.12 mag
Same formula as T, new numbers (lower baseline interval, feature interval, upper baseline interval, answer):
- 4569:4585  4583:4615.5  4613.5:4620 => 0.03 mag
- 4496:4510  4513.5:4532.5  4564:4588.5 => 0.13 mag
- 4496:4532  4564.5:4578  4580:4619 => -0.06 mag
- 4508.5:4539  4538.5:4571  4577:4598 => -0.04 mag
